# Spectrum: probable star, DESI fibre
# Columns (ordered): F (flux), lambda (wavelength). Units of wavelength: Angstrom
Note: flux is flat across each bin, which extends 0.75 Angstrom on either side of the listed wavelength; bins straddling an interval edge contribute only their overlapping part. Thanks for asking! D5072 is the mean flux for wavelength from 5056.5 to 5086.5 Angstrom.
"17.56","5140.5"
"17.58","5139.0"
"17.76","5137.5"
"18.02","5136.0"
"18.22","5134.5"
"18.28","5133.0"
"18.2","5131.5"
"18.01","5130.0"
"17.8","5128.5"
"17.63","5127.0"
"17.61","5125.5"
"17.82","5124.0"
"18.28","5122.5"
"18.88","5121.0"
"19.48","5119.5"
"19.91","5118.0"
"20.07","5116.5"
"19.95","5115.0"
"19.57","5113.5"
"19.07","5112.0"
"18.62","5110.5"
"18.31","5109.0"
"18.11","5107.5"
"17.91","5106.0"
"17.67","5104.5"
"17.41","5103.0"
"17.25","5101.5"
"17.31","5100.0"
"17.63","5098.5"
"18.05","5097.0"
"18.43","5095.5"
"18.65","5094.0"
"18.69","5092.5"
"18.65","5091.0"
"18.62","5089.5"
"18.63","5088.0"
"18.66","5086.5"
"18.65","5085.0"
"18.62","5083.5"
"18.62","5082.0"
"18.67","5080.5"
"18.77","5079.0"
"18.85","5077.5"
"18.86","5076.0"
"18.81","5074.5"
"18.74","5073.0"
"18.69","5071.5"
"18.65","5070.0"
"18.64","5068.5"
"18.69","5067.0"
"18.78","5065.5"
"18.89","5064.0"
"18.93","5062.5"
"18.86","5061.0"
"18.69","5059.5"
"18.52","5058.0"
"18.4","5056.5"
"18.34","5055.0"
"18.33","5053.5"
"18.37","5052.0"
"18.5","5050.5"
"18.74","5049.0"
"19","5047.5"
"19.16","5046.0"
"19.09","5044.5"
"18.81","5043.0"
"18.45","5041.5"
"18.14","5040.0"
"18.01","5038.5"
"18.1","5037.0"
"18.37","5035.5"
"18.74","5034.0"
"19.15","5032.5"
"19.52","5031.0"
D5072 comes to 18.7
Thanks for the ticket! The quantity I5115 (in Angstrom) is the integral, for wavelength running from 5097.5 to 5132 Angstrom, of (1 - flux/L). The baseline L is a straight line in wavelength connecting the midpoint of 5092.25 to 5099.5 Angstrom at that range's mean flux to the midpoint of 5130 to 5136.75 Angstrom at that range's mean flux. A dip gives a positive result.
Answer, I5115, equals -0.3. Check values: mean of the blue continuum 18.2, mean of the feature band 18.4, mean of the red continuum 18.2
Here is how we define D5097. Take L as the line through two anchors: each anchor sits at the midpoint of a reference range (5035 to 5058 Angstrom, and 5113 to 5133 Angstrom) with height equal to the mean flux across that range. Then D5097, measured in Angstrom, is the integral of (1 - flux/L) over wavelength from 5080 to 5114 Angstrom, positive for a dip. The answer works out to 0.55 Angstrom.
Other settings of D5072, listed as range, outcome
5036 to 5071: 18.6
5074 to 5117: 18.5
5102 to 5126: 18.7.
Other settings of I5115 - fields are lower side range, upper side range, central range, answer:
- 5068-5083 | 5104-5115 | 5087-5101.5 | 0.3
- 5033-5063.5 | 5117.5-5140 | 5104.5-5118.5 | -0.5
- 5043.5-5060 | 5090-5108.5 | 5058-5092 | -0.7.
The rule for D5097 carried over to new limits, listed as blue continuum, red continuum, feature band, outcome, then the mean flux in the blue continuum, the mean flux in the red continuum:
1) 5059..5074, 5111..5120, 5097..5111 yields 1.2 Angstrom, 18.8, 19.7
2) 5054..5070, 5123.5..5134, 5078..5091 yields -0.2 Angstrom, 18.7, 17.9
